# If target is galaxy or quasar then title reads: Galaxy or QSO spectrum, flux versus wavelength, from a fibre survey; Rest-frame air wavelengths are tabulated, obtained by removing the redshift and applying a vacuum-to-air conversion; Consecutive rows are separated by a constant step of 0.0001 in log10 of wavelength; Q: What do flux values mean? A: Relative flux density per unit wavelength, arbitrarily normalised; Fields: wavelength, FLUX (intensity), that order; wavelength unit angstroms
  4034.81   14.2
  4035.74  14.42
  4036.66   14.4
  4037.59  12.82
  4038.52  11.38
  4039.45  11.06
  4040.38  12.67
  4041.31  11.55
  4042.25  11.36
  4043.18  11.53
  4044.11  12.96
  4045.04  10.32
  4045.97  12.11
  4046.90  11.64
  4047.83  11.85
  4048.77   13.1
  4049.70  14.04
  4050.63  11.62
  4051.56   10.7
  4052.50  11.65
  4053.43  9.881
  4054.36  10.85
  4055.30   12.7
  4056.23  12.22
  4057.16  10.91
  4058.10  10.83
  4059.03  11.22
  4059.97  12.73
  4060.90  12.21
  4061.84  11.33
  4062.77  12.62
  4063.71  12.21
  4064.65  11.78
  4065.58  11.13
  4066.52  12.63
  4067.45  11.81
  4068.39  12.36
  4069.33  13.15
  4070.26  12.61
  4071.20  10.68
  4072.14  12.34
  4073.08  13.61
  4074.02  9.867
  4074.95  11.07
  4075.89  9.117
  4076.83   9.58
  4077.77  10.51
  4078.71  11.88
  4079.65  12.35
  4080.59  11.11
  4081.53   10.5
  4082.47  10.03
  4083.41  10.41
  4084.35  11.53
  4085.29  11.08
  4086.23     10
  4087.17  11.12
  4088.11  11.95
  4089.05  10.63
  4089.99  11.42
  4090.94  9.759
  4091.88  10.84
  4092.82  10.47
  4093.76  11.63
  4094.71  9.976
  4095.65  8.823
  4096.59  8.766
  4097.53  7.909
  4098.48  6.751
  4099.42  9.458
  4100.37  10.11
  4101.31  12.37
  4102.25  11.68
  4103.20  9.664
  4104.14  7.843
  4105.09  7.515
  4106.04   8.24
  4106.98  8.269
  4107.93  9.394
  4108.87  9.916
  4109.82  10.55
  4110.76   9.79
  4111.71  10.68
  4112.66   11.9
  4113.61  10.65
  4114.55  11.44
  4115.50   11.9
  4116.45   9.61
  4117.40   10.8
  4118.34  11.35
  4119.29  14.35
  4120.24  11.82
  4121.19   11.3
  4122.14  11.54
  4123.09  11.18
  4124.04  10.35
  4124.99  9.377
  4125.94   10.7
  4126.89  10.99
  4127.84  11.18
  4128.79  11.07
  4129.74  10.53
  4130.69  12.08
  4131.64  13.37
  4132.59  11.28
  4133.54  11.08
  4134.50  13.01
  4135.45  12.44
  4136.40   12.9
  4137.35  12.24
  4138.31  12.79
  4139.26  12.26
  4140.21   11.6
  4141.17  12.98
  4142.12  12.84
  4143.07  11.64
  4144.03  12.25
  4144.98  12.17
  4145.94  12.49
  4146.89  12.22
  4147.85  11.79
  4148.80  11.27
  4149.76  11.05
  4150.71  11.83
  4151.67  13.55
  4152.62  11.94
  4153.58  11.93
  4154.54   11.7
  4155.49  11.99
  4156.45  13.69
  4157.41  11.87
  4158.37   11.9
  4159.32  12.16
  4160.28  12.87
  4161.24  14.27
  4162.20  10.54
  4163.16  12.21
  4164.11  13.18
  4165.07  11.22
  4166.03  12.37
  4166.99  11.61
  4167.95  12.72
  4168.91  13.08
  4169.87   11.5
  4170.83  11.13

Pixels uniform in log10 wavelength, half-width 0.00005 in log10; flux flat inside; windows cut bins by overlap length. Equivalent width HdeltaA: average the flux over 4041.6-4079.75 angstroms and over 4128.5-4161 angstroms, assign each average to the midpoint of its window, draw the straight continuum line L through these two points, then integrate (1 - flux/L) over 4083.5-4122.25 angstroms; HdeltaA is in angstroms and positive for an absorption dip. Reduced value 5.1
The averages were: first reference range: 11.7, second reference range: 12.2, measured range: 10.4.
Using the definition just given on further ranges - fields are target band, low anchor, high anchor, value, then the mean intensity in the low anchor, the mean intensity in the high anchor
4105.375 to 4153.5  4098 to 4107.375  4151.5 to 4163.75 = -3.18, 9.19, 12.3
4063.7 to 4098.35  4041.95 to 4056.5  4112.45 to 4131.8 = 1.90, 11.8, 11.3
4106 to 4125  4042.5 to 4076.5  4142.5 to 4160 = 1.89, 11.8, 12.1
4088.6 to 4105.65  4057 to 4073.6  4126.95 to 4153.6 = 3.23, 12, 12.1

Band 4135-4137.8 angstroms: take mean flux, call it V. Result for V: 12.6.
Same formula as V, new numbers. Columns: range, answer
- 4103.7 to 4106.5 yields 7.84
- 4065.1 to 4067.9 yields 11.9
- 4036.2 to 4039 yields 12.9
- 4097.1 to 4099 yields 7.37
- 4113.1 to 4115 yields 11.1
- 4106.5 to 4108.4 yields 8.85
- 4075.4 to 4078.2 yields 9.72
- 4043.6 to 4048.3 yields 11.8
